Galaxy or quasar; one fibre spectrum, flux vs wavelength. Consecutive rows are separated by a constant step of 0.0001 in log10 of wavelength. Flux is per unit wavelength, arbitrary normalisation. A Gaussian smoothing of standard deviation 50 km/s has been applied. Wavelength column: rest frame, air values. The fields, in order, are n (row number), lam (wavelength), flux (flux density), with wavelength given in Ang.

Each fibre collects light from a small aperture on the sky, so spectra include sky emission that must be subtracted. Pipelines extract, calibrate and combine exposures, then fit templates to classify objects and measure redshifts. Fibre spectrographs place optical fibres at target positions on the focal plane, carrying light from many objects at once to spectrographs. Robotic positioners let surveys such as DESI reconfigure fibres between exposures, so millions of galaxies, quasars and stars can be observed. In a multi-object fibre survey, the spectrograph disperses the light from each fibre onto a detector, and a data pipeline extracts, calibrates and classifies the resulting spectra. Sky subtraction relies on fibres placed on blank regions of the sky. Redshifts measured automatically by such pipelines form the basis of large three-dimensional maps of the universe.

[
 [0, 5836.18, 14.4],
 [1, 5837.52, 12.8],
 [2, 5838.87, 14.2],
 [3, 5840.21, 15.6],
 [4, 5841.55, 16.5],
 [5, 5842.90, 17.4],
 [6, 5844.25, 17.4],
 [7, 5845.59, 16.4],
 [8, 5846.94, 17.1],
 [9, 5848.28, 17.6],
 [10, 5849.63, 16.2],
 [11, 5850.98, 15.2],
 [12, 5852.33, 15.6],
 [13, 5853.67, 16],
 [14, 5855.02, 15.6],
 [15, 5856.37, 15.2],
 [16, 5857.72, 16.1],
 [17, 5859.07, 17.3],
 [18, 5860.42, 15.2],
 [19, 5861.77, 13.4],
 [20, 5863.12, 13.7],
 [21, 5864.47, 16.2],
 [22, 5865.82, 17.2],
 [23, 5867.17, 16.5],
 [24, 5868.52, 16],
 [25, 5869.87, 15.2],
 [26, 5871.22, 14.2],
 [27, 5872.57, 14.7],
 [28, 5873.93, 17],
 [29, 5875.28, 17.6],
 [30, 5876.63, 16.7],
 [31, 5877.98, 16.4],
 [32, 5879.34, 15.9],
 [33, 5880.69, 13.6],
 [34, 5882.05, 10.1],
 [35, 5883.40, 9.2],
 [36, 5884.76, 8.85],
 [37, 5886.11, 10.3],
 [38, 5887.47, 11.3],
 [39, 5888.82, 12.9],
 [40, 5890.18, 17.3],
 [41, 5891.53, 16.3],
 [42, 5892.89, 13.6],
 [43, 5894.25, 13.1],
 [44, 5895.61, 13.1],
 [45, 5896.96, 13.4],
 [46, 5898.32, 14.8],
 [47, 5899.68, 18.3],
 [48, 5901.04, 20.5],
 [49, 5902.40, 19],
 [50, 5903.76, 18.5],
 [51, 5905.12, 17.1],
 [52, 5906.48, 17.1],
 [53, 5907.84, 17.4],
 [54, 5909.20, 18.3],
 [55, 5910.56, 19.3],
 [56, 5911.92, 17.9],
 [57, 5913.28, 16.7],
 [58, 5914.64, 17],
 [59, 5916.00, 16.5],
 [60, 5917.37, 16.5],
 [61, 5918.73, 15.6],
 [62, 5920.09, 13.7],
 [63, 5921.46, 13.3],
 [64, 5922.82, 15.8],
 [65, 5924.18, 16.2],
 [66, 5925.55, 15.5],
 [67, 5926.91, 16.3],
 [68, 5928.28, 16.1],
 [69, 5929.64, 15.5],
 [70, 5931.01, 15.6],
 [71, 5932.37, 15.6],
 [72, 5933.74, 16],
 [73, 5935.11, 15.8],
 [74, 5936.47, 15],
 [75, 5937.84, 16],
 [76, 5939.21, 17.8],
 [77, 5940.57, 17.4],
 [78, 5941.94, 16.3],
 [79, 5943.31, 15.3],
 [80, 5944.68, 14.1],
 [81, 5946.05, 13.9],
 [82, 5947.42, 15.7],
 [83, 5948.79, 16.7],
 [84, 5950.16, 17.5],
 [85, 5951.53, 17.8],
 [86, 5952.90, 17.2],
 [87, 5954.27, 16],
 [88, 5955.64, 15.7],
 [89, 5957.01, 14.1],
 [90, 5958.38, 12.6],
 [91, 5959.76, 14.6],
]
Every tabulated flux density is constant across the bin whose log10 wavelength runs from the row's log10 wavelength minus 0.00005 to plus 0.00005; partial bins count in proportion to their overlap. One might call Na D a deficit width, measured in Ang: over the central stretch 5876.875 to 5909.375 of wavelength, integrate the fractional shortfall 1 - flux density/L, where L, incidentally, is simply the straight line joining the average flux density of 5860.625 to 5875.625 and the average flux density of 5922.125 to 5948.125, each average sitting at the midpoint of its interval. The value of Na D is 1.7 Ang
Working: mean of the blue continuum 15.6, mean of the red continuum 15.8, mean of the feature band 14.8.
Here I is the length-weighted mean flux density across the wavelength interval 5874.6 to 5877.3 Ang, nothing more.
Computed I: 17.2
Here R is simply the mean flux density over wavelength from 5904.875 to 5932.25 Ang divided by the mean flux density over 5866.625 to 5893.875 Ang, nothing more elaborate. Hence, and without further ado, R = 1.2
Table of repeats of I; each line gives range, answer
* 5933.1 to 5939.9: 16.1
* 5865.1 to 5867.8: 16.9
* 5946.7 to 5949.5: 16.2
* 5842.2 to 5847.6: 17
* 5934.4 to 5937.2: 15.4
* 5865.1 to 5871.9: 15.8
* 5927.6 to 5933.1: 15.7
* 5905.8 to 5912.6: 18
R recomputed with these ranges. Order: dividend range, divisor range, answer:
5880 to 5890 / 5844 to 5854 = 0.68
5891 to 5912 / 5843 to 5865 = 1.05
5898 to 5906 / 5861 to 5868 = 1.18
